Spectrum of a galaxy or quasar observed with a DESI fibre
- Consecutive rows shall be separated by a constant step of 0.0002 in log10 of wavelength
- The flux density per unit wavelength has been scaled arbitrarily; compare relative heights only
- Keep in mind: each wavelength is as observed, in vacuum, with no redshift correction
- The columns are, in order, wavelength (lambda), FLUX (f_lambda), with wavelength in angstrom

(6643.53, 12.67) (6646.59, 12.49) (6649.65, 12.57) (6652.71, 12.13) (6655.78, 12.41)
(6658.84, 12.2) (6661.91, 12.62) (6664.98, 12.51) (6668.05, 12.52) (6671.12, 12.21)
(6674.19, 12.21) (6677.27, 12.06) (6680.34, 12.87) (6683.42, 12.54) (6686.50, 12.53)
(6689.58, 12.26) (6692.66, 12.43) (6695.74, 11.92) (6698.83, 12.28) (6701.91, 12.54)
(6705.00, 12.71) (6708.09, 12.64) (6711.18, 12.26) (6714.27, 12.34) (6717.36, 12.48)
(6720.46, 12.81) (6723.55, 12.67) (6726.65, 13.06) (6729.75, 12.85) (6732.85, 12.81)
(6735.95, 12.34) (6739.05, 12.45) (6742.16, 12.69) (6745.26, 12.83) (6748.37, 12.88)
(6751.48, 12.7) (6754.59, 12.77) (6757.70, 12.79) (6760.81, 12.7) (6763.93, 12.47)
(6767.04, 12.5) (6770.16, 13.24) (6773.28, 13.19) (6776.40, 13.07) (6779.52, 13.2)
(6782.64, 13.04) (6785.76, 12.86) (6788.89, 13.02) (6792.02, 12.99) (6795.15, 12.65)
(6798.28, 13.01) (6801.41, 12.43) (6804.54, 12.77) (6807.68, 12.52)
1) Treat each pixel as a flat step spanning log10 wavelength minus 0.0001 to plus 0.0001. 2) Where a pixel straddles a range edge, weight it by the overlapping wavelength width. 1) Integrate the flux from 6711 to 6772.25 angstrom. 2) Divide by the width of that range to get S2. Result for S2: 12.7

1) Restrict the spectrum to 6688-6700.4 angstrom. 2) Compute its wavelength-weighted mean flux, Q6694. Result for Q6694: 12.2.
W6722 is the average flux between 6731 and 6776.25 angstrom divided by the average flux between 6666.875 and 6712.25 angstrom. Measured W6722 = 1.0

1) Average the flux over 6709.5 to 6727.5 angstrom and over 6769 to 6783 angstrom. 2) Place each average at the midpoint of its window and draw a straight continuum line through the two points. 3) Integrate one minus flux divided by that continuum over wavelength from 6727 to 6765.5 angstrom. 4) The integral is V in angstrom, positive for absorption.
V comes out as 0.5 angstrom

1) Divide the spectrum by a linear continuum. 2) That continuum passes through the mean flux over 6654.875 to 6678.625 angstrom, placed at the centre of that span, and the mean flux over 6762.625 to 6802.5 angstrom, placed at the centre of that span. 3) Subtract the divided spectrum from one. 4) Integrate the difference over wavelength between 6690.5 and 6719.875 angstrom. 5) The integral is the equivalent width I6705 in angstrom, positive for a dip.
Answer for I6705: 0.28 angstrom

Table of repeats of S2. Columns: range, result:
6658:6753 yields 12.5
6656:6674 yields 12.4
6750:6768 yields 12.7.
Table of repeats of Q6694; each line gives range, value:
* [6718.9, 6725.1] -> 12.7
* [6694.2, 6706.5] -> 12.4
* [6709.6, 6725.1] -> 12.5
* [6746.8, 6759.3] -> 12.8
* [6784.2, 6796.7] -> 12.9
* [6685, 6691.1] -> 12.4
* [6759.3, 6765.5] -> 12.6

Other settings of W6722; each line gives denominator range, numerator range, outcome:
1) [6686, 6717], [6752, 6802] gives 1.04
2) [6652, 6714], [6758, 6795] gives 1.04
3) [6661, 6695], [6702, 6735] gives 1.02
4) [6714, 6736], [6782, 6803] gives 1.01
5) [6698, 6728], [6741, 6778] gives 1.02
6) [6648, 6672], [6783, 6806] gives 1.03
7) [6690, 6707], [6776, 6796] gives 1.05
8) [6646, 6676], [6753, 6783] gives 1.04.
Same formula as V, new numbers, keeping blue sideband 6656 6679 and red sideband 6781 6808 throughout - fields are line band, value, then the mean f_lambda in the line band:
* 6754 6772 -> -0.1 angstrom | 12.8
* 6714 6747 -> -0.3 angstrom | 12.7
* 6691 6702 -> 0.2 angstrom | 12.3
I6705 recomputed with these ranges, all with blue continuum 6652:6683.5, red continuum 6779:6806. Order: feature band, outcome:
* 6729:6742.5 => 0.0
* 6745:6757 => -0.1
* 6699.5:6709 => -0.1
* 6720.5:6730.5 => -0.2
